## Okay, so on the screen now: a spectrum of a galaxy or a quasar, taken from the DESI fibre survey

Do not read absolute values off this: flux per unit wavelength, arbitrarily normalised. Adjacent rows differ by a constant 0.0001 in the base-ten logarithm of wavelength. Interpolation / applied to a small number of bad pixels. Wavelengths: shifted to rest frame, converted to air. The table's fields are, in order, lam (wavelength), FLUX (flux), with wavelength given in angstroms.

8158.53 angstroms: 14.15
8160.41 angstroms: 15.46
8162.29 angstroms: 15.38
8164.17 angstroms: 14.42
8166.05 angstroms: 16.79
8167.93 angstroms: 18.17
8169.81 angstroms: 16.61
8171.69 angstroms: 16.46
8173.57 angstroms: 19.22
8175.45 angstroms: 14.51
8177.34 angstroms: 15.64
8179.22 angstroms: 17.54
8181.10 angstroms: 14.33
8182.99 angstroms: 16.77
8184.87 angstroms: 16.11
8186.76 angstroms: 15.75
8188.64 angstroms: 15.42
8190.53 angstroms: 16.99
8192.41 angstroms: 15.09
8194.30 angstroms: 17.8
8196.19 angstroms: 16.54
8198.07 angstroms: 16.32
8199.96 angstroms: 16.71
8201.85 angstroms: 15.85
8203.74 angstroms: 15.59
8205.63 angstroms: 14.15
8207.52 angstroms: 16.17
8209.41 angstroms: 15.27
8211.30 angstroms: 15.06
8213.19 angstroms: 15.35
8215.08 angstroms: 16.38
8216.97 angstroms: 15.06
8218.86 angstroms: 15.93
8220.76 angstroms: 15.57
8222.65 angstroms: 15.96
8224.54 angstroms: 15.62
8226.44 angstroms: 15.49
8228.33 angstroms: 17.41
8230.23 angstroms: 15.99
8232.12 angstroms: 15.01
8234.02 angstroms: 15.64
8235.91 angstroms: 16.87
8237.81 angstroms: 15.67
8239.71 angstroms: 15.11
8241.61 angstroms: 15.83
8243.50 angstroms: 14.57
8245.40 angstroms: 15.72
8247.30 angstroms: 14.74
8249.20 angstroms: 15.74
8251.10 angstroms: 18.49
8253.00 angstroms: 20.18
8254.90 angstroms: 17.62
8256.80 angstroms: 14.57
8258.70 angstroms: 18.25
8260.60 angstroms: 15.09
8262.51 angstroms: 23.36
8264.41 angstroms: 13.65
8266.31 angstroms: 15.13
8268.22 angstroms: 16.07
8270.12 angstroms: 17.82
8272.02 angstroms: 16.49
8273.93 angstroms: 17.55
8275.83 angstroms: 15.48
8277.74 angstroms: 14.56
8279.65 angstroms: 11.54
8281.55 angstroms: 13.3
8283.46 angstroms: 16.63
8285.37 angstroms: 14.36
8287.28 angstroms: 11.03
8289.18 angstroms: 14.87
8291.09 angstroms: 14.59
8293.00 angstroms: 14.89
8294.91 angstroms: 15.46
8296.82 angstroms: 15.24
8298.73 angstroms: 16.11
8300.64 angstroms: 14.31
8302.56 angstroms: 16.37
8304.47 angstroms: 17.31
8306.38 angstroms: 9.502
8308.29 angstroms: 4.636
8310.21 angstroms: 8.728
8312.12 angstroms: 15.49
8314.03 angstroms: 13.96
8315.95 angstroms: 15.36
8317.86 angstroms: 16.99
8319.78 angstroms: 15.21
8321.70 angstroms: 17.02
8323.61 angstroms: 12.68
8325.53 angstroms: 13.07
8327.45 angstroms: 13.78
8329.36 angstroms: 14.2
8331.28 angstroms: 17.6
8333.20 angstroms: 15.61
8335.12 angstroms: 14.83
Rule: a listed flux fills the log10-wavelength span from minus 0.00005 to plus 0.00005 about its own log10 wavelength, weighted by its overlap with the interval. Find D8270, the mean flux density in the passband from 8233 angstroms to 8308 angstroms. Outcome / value 15.5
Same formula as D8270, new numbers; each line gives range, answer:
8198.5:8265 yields 16.1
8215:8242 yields 15.8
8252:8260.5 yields 17.4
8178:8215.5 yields 16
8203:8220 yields 15.4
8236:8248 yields 15.4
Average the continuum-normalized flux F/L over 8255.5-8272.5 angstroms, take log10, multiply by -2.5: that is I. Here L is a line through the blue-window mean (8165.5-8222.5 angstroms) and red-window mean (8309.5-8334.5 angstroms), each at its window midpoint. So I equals -0.097 mag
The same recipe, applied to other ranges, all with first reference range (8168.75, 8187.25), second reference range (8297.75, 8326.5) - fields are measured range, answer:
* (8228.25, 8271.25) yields -0.10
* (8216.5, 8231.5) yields -0.03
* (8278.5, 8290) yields 0.05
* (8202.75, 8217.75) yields 0.02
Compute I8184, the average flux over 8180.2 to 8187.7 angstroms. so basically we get 15.7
